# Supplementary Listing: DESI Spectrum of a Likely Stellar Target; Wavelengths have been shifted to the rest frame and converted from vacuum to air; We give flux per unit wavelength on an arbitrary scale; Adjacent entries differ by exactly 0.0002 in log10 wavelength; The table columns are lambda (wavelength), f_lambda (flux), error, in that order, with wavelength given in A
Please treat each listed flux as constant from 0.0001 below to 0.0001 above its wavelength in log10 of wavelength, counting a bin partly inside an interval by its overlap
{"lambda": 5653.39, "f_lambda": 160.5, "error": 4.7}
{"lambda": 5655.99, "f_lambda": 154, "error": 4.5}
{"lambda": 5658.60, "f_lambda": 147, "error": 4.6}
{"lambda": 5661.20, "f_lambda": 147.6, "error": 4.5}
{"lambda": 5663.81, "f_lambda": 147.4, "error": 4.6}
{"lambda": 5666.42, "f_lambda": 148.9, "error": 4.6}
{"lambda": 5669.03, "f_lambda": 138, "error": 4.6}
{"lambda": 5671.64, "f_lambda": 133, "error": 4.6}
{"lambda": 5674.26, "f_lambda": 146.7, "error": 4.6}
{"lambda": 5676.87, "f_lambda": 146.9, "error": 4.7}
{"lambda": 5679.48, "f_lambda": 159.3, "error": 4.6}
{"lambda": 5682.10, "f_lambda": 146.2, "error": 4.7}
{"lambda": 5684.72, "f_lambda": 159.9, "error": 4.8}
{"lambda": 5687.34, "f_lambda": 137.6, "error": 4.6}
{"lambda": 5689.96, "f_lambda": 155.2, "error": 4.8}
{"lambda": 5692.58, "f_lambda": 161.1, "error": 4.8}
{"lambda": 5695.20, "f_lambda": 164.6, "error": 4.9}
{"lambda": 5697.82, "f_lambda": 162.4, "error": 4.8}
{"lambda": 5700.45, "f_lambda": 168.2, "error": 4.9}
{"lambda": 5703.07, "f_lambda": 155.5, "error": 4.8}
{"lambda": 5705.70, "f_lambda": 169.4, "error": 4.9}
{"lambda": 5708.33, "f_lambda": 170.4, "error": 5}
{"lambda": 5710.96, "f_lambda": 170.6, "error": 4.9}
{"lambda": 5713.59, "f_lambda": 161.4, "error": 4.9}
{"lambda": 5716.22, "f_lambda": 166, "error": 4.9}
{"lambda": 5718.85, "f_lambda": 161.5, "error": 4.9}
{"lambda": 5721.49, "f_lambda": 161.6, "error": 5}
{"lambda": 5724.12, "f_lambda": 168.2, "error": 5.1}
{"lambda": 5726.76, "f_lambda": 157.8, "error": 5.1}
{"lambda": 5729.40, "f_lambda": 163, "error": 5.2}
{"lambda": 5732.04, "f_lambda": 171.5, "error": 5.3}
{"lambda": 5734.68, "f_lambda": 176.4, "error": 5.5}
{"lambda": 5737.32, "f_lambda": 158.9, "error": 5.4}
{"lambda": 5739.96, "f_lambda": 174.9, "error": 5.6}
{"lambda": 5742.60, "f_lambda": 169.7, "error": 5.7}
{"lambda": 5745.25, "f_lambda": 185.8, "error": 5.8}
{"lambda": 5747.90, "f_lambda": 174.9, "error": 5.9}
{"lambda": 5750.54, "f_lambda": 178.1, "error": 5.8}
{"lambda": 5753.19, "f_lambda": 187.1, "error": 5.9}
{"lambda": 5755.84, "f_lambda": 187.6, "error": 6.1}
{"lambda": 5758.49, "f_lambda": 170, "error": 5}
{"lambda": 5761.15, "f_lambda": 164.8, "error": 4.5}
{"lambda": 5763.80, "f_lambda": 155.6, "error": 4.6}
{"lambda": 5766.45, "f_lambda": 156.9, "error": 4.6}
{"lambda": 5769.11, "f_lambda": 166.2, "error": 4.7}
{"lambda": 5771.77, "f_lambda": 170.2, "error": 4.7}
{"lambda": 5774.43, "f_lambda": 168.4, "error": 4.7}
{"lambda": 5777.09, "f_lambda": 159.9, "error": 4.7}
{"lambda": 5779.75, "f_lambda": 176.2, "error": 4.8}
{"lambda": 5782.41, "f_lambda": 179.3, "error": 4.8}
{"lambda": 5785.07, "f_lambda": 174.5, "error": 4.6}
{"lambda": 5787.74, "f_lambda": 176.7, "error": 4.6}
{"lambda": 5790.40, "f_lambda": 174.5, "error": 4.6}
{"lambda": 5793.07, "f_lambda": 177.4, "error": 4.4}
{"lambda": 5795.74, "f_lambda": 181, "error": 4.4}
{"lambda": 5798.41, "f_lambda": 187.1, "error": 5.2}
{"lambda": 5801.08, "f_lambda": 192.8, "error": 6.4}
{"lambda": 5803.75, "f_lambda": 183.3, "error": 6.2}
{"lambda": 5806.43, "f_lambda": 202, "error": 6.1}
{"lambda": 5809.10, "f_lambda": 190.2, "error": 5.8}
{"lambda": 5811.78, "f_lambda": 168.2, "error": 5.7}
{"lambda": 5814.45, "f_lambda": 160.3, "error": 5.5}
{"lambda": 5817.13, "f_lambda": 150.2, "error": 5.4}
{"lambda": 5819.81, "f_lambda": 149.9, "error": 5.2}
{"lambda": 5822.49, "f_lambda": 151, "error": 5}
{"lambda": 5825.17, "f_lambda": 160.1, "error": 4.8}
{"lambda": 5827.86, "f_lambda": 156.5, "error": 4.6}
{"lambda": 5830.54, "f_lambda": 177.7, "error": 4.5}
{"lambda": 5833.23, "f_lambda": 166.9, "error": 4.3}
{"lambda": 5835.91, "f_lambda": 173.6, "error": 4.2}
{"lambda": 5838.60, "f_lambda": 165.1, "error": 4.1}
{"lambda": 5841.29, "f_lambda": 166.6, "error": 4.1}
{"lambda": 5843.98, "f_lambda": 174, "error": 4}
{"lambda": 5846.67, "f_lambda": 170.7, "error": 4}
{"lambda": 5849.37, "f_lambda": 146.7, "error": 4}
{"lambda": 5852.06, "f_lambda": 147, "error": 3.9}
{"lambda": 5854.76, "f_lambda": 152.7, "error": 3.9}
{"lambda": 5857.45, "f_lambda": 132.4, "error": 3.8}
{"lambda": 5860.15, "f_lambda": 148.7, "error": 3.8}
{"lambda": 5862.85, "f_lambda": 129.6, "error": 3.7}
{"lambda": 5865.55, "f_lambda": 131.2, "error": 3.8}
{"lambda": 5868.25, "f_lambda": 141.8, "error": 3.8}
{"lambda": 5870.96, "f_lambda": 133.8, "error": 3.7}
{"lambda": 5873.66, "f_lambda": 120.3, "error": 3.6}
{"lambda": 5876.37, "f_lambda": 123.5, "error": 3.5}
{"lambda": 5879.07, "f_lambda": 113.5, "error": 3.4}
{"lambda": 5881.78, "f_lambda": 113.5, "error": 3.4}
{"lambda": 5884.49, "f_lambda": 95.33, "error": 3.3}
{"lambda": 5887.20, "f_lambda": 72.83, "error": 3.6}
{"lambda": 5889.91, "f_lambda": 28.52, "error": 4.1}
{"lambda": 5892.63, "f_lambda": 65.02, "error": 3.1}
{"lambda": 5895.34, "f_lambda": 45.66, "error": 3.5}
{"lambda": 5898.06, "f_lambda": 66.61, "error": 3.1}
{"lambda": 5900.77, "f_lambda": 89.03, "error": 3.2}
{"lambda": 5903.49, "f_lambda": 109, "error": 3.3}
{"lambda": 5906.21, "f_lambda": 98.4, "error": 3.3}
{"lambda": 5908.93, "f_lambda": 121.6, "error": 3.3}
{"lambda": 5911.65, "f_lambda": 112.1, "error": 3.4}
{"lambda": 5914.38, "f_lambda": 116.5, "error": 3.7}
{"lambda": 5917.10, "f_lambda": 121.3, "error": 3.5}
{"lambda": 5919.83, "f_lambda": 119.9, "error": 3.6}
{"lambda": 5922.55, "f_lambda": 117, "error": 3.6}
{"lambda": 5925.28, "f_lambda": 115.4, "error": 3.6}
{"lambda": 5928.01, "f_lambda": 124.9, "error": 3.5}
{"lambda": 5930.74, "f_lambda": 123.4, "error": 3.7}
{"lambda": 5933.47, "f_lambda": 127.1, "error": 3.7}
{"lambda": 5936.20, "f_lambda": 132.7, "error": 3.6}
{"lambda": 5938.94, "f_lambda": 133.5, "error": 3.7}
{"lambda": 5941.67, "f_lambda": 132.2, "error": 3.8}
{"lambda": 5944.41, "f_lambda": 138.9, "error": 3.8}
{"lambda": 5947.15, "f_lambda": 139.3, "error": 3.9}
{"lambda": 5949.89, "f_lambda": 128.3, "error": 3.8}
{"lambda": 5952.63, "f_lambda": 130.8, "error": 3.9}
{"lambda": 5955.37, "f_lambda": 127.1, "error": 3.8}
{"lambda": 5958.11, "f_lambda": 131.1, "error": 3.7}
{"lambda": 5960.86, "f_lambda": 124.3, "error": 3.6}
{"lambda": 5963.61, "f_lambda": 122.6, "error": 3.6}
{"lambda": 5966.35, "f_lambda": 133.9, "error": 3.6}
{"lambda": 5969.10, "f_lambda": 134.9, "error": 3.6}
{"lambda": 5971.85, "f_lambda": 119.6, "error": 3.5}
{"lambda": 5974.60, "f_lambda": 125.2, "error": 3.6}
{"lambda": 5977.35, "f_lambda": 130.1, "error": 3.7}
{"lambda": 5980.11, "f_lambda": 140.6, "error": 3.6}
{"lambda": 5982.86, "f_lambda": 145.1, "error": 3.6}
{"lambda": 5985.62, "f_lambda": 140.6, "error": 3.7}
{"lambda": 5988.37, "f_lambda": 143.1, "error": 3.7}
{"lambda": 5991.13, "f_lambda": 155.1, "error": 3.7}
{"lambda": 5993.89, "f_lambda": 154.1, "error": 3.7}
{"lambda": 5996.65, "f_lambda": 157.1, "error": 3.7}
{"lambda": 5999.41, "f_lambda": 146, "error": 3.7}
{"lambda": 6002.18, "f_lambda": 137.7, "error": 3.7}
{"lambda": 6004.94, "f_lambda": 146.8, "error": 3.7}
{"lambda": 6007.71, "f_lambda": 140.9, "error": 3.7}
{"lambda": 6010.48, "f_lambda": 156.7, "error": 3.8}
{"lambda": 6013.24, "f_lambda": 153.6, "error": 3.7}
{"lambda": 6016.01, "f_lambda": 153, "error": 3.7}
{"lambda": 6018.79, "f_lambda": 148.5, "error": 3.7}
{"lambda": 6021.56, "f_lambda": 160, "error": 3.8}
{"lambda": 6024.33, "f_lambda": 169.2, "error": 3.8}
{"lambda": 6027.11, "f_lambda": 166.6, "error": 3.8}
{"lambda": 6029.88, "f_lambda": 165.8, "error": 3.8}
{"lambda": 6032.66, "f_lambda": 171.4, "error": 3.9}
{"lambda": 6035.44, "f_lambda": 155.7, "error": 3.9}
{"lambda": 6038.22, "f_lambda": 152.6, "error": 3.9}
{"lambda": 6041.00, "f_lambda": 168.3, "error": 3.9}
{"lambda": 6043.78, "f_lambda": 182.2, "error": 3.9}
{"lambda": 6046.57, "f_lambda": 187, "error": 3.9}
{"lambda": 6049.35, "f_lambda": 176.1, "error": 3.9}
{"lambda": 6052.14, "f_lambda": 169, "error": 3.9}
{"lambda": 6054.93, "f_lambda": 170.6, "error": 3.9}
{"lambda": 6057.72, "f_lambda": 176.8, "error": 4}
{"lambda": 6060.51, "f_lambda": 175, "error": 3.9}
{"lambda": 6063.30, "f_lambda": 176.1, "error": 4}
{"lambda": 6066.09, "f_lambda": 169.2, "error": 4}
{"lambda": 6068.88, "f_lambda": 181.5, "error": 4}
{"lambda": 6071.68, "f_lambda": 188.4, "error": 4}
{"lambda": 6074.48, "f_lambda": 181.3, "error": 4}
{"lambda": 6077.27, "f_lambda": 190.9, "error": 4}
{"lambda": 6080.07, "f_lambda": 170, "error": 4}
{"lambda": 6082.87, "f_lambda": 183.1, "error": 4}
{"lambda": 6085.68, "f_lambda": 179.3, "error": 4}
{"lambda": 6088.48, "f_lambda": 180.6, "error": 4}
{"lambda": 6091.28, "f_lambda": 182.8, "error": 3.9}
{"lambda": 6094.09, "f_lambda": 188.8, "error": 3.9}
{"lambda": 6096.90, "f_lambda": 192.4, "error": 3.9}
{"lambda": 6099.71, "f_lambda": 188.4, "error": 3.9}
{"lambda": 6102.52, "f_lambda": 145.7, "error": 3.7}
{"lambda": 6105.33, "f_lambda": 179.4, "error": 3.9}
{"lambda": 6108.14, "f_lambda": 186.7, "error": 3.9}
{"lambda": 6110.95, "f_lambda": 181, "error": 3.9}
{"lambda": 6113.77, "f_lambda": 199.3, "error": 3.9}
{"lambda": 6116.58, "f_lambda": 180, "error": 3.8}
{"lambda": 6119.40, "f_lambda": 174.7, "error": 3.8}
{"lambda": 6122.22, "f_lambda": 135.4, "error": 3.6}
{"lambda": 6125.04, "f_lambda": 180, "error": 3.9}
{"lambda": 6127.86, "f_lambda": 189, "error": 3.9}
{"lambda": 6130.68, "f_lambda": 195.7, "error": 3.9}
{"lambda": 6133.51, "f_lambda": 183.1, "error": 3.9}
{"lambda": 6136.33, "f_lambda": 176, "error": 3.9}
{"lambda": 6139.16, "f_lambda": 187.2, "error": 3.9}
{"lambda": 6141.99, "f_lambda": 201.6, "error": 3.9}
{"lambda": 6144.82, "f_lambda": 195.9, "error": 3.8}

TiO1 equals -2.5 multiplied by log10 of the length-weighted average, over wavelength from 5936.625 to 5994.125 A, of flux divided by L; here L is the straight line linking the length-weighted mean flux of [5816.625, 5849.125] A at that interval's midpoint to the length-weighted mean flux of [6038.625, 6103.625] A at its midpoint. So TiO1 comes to 0.27 mag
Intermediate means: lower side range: 163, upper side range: 178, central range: 134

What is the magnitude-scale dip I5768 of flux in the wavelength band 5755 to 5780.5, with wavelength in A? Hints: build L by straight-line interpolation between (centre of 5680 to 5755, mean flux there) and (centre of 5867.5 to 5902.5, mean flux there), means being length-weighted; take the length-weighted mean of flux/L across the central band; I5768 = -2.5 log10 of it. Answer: -0.16 mag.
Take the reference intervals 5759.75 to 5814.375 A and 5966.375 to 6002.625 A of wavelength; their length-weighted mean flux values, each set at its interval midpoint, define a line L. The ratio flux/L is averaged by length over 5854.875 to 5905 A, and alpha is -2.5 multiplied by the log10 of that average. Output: 0.46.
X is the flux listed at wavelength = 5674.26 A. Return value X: 146.7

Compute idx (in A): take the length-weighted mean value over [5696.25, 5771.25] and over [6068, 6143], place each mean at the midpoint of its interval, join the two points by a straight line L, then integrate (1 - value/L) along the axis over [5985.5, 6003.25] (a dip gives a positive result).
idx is 2.92 A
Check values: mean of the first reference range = 168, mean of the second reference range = 181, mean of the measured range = 148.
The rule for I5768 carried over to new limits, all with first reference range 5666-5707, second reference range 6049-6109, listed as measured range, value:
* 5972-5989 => 0.26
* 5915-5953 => 0.31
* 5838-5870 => 0.10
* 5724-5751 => -0.09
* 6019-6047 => 0.06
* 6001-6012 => 0.19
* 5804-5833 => -0.04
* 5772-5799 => -0.10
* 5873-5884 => 0.39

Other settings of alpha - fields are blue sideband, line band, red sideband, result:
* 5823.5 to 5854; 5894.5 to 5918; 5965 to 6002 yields 0.475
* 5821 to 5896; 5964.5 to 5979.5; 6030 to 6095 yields 0.212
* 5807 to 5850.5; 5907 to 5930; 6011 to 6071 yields 0.371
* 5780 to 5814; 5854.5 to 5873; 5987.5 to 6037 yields 0.254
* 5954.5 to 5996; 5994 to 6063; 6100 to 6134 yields -0.072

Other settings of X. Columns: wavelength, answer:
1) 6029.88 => 165.8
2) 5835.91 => 173.6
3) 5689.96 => 155.2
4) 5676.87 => 146.9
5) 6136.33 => 176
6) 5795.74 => 181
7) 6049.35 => 176.1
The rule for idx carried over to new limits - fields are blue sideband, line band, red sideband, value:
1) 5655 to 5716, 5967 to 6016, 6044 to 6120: 8.8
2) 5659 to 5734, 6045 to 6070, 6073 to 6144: 0.4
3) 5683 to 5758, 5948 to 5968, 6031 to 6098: 5.2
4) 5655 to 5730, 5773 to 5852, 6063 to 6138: -3.6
